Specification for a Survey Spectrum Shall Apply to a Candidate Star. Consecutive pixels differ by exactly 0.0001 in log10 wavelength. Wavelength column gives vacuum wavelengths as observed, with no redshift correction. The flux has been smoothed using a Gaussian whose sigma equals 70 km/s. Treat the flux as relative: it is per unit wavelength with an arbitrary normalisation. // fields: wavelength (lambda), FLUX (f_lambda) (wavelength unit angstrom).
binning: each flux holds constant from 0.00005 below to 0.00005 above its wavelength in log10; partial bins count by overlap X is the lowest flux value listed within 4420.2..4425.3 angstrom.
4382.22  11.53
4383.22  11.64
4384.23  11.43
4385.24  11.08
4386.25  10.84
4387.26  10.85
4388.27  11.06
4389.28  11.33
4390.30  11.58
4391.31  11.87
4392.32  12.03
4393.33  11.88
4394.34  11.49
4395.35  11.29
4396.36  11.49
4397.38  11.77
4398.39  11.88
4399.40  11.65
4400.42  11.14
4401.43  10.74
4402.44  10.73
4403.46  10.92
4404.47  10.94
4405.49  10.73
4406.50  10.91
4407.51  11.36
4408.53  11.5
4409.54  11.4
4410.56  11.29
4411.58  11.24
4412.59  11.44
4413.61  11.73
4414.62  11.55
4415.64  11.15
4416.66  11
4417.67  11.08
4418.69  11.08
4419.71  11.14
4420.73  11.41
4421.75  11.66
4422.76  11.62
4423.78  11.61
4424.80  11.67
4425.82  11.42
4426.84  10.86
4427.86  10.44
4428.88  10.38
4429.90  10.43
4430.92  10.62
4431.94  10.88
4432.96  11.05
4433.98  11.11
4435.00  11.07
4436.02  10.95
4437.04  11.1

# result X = 11.41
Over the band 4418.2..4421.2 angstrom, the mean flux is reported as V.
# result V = 11.2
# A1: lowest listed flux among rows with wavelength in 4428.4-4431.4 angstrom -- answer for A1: 10.38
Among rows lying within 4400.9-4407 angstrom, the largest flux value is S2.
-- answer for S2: 10.94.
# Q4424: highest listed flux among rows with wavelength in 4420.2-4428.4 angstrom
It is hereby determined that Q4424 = 11.67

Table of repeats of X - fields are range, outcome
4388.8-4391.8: 11.33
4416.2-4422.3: 11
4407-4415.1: 11.24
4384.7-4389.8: 10.84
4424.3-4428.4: 10.44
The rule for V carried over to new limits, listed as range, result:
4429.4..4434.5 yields 10.8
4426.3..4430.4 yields 10.5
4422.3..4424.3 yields 11.6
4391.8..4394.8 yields 11.8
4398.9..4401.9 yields 11.2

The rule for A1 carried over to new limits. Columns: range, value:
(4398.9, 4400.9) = 11.14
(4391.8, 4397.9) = 11.29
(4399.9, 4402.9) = 10.73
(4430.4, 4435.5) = 10.62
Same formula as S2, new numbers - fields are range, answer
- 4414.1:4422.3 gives 11.66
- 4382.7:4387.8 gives 11.64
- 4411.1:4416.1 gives 11.73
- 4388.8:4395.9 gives 12.03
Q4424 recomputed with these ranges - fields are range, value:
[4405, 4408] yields 11.36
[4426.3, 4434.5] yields 11.11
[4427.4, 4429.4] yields 10.44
